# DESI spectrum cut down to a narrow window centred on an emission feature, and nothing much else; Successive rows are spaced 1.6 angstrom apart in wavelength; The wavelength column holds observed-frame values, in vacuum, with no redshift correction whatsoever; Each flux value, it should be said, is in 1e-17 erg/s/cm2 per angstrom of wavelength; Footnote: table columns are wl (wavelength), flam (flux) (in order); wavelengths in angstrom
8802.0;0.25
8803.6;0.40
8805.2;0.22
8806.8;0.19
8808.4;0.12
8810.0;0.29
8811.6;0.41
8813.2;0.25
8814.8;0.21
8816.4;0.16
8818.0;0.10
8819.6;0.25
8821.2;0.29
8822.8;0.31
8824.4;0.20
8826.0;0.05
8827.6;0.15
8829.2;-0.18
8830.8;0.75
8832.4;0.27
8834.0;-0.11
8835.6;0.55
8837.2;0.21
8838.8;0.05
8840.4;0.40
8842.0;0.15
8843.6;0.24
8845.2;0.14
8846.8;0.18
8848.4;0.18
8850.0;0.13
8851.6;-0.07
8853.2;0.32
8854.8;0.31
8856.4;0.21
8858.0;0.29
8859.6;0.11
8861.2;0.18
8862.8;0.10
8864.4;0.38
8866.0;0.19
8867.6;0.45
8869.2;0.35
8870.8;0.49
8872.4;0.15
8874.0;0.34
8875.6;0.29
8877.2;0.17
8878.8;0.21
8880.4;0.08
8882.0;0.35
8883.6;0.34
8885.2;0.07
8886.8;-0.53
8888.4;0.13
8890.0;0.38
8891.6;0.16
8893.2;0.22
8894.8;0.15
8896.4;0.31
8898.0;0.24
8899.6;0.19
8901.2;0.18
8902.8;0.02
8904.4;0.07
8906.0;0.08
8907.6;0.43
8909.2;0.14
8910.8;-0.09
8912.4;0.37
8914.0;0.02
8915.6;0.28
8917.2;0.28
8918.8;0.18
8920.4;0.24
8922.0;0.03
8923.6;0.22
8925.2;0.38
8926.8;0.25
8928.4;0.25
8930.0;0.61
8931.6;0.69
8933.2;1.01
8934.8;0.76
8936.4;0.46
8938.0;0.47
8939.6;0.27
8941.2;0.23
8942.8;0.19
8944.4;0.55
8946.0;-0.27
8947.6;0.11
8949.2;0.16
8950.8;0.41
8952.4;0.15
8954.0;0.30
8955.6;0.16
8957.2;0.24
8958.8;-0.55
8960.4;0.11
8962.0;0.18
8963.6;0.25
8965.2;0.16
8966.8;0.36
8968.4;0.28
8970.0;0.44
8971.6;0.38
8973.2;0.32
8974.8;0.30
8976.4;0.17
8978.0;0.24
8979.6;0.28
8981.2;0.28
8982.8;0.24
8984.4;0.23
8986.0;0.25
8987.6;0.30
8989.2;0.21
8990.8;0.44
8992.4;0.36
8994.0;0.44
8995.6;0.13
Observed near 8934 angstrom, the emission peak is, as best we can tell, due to H-gamma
